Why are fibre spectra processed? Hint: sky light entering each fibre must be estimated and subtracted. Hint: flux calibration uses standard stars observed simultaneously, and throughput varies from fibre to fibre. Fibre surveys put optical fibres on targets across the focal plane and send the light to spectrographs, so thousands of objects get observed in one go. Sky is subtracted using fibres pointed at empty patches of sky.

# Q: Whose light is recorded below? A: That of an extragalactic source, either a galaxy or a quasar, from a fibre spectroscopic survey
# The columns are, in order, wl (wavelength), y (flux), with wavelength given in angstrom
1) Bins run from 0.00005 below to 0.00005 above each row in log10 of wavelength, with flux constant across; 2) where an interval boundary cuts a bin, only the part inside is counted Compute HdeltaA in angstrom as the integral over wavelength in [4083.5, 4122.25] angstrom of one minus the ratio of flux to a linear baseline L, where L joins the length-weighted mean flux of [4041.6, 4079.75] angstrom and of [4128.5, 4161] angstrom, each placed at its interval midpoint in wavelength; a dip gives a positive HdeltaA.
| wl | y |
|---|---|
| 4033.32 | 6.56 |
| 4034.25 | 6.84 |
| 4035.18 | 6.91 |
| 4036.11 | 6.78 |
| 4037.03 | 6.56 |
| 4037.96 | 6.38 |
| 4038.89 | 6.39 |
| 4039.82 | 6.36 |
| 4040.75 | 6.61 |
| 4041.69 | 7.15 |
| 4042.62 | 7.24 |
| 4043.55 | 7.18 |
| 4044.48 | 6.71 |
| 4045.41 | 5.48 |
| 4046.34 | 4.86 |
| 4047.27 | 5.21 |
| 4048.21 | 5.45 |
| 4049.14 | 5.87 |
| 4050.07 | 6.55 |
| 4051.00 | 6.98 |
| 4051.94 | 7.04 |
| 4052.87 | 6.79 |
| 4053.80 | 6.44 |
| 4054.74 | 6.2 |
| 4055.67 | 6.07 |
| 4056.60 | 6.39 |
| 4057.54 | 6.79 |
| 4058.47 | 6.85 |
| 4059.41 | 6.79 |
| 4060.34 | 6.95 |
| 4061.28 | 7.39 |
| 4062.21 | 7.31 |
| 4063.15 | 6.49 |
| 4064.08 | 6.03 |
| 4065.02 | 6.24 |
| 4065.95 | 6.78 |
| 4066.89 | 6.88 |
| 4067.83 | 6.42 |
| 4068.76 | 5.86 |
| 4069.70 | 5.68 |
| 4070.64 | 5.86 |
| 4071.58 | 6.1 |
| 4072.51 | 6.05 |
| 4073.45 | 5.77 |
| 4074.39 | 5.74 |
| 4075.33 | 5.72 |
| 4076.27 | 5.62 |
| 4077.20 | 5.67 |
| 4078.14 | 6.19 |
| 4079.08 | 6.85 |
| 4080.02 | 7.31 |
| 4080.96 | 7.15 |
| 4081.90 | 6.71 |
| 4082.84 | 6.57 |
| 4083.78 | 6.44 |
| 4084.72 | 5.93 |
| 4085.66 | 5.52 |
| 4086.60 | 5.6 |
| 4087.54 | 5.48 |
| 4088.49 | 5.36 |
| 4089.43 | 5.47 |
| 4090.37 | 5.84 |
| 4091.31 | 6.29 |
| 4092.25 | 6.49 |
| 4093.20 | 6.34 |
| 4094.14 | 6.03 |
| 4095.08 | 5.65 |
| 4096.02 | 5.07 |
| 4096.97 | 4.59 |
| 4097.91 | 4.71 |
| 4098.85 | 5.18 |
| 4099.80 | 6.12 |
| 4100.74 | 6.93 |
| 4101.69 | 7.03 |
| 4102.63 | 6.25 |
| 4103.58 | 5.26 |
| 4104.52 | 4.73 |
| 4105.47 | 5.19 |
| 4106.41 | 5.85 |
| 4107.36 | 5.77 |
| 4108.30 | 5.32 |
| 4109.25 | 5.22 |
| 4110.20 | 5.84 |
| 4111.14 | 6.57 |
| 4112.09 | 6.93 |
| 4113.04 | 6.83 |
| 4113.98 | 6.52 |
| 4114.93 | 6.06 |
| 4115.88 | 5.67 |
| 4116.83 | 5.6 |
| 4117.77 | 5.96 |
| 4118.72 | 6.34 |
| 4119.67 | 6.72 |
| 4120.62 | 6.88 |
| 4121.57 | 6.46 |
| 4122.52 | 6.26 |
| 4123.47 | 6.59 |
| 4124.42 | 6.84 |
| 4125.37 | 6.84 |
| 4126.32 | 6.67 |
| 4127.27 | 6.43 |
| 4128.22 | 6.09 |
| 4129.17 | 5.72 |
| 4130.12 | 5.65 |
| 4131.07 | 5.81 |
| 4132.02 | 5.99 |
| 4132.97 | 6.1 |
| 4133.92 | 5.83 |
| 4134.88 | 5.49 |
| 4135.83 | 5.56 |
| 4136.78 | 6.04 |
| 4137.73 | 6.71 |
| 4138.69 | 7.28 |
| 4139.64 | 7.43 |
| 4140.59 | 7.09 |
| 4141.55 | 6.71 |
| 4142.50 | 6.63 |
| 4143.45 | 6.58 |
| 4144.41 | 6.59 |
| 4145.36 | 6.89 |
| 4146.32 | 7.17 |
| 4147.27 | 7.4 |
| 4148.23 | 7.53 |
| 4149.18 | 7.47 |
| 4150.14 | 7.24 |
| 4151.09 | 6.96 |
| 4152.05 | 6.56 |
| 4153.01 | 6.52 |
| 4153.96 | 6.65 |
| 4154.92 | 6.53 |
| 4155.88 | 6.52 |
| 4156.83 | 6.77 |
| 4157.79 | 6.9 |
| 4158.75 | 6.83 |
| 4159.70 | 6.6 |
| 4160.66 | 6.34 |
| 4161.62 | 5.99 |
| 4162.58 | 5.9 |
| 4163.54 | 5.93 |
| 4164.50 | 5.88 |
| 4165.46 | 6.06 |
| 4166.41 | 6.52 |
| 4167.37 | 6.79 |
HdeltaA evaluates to 3.35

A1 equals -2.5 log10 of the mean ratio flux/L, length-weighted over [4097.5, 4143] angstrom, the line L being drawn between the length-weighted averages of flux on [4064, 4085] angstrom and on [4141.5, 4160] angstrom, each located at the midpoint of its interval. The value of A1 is 0.08 mag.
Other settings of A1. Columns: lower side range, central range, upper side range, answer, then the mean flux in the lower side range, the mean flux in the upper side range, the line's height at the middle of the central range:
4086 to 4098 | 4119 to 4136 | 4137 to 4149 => 0.058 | 5.64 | 6.99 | 6.58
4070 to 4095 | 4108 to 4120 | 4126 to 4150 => 0.036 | 6.07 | 6.52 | 6.33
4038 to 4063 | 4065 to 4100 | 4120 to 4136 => 0.071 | 6.5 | 6.2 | 6.38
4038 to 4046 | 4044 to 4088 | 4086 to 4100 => -0.027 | 6.6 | 5.6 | 6.13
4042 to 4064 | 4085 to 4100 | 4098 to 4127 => 0.118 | 6.48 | 6.13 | 6.25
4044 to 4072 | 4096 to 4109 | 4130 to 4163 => 0.161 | 6.35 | 6.59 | 6.47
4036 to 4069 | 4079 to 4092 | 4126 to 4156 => 0.060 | 6.49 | 6.56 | 6.51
